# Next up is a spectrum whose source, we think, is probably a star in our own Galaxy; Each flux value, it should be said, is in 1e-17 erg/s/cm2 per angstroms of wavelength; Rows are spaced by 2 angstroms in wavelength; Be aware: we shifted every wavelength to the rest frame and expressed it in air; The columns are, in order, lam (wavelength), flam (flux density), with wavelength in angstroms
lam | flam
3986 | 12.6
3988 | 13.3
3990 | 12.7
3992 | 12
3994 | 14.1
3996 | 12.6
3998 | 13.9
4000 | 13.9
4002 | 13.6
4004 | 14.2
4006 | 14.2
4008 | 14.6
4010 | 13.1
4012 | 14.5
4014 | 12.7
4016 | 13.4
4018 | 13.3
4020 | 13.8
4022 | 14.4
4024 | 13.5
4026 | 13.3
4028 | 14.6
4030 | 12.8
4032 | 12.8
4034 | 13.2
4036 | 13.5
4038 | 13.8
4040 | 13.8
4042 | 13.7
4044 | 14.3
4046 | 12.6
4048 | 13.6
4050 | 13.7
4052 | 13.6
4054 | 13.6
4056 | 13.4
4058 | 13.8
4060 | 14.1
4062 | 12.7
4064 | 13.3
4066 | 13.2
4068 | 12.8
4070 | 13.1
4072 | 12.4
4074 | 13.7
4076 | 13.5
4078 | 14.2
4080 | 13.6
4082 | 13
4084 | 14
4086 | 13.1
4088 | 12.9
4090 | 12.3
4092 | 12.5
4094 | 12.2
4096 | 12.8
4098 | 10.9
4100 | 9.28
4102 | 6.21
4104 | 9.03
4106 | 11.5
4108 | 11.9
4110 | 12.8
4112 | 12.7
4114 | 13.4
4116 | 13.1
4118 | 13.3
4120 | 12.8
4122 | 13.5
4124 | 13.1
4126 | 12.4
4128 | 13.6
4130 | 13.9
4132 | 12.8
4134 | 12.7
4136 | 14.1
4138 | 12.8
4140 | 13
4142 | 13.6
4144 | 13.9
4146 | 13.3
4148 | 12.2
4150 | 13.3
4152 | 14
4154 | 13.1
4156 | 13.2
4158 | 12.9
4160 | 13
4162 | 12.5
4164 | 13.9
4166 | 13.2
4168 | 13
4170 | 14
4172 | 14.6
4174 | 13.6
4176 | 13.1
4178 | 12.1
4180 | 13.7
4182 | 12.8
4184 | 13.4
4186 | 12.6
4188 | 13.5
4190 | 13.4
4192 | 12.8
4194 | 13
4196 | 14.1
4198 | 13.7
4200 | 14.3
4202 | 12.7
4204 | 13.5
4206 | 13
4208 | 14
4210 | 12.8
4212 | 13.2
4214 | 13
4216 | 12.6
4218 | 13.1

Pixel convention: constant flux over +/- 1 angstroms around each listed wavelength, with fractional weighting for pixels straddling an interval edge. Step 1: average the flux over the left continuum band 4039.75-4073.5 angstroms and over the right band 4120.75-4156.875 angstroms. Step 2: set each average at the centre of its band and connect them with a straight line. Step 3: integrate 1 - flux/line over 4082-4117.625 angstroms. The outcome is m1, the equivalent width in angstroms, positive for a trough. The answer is 3.89 angstroms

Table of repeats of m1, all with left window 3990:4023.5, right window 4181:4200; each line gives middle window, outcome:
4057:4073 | 0.41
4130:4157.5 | 0.28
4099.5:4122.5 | 3.09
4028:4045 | 0.01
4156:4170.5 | 0.18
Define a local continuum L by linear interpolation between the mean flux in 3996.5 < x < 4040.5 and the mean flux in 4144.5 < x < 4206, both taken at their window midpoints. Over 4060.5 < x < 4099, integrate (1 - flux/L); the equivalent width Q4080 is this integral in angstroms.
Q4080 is 1.5 angstroms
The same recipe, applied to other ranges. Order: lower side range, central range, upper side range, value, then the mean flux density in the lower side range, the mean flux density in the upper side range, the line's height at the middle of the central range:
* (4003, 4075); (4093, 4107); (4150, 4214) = 3.3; 13.5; 13.3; 13.4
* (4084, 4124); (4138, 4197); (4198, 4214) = -2.0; 12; 13.4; 12.8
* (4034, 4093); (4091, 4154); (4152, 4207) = 4.0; 13.4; 13.3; 13.3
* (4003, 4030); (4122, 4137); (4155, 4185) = 0.2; 13.8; 13.3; 13.4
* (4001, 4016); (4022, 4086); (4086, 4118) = -3.6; 13.8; 11.7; 12.8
